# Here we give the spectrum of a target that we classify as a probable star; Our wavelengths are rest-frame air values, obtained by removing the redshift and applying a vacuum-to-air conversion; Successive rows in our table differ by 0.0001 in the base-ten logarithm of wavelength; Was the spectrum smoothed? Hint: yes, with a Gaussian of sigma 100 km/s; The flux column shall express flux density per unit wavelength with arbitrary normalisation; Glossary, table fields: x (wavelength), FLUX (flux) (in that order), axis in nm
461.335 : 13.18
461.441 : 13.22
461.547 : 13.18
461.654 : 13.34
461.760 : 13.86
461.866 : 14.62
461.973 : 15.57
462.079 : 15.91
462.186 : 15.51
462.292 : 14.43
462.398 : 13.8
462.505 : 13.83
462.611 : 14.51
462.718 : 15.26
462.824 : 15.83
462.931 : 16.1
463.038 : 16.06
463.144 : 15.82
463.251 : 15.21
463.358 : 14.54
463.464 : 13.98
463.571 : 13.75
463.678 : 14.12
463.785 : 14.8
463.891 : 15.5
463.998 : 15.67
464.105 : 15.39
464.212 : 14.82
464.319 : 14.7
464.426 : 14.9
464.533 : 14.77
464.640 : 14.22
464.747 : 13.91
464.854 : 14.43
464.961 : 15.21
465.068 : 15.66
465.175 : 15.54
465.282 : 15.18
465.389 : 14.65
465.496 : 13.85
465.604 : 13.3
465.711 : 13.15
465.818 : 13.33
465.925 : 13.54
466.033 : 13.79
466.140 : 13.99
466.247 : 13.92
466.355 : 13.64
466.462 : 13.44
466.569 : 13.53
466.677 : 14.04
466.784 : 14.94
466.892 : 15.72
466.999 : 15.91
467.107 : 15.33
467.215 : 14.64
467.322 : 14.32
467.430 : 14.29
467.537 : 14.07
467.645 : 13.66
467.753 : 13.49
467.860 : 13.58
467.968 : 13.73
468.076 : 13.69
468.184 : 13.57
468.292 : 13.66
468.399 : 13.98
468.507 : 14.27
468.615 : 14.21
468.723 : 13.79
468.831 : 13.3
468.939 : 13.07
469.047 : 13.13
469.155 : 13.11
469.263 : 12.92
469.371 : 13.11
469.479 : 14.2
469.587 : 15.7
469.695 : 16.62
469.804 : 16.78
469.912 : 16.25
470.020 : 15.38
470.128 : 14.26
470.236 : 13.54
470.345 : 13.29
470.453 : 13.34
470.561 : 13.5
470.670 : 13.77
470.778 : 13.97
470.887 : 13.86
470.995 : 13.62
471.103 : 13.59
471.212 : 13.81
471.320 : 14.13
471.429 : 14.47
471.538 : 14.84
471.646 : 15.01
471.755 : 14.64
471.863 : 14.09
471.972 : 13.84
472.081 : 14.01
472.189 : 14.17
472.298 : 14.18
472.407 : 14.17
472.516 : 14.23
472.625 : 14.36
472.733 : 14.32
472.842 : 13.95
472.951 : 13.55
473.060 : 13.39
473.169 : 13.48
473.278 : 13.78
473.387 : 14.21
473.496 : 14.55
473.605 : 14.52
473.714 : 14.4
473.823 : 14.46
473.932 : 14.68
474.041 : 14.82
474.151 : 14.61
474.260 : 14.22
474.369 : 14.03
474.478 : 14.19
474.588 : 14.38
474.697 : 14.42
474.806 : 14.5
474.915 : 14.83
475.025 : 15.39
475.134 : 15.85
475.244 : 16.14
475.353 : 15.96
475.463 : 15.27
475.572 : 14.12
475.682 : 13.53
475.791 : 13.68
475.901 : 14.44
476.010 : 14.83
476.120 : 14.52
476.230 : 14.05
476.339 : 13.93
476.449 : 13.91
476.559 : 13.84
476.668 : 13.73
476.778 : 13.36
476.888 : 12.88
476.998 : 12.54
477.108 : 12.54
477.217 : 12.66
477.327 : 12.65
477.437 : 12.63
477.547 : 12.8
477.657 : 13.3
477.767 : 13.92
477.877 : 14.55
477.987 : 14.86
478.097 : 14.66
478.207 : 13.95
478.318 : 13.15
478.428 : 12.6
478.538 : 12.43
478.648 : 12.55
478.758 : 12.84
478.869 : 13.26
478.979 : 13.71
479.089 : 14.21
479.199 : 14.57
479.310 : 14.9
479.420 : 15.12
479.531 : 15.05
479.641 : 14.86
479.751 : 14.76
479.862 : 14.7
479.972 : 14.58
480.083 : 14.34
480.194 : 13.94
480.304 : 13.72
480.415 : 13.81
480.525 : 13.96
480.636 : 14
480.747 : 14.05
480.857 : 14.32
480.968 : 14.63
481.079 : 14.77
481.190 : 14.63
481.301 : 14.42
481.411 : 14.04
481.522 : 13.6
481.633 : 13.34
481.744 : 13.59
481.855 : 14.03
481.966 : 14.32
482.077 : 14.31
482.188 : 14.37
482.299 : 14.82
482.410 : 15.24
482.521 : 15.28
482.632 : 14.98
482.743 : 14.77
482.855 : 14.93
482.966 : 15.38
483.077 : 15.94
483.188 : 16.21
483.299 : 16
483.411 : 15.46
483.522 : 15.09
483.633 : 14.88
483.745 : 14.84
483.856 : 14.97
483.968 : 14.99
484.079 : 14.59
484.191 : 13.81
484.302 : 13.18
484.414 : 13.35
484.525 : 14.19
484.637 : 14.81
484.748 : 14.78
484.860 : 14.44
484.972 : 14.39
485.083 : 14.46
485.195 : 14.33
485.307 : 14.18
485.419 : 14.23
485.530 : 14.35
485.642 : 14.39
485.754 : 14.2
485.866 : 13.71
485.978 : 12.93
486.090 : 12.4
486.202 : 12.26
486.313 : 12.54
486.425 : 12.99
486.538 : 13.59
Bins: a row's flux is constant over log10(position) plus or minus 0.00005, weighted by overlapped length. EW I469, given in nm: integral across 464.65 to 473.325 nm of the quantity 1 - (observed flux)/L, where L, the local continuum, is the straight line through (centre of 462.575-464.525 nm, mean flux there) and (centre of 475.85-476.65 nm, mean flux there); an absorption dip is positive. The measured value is 0.318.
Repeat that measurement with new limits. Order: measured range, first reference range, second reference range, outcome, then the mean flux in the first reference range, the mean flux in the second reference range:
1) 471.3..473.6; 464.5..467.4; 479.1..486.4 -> 0.03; 14.4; 14.4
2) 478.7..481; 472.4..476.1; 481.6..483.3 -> 0.07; 14.5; 14.8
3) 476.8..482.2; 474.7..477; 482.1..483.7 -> 0.35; 14.4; 15.2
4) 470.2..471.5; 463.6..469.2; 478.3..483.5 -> 0.05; 14.2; 14.4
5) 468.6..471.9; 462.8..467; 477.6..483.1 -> 0.07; 14.6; 14.2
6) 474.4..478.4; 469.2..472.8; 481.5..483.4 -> 0.14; 14.3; 14.8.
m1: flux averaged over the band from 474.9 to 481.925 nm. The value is 14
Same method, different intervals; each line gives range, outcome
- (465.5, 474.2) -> 14.1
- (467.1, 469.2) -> 13.8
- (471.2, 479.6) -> 14.1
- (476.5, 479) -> 13.3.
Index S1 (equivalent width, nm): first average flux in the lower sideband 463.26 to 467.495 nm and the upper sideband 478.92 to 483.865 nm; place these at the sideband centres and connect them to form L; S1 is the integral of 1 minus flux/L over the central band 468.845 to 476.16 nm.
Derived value 0.11 nm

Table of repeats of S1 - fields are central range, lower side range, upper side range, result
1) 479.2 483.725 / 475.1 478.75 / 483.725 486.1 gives -0.199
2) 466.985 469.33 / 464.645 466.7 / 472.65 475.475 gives 0.062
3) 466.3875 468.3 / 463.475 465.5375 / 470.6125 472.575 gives 0.041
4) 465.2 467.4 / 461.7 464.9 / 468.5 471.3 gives 0.042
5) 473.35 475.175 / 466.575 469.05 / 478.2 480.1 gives -0.073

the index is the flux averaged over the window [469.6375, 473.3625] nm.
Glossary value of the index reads 14.2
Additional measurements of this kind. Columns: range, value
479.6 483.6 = 14.6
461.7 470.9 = 14.4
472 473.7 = 14.1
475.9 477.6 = 13.4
